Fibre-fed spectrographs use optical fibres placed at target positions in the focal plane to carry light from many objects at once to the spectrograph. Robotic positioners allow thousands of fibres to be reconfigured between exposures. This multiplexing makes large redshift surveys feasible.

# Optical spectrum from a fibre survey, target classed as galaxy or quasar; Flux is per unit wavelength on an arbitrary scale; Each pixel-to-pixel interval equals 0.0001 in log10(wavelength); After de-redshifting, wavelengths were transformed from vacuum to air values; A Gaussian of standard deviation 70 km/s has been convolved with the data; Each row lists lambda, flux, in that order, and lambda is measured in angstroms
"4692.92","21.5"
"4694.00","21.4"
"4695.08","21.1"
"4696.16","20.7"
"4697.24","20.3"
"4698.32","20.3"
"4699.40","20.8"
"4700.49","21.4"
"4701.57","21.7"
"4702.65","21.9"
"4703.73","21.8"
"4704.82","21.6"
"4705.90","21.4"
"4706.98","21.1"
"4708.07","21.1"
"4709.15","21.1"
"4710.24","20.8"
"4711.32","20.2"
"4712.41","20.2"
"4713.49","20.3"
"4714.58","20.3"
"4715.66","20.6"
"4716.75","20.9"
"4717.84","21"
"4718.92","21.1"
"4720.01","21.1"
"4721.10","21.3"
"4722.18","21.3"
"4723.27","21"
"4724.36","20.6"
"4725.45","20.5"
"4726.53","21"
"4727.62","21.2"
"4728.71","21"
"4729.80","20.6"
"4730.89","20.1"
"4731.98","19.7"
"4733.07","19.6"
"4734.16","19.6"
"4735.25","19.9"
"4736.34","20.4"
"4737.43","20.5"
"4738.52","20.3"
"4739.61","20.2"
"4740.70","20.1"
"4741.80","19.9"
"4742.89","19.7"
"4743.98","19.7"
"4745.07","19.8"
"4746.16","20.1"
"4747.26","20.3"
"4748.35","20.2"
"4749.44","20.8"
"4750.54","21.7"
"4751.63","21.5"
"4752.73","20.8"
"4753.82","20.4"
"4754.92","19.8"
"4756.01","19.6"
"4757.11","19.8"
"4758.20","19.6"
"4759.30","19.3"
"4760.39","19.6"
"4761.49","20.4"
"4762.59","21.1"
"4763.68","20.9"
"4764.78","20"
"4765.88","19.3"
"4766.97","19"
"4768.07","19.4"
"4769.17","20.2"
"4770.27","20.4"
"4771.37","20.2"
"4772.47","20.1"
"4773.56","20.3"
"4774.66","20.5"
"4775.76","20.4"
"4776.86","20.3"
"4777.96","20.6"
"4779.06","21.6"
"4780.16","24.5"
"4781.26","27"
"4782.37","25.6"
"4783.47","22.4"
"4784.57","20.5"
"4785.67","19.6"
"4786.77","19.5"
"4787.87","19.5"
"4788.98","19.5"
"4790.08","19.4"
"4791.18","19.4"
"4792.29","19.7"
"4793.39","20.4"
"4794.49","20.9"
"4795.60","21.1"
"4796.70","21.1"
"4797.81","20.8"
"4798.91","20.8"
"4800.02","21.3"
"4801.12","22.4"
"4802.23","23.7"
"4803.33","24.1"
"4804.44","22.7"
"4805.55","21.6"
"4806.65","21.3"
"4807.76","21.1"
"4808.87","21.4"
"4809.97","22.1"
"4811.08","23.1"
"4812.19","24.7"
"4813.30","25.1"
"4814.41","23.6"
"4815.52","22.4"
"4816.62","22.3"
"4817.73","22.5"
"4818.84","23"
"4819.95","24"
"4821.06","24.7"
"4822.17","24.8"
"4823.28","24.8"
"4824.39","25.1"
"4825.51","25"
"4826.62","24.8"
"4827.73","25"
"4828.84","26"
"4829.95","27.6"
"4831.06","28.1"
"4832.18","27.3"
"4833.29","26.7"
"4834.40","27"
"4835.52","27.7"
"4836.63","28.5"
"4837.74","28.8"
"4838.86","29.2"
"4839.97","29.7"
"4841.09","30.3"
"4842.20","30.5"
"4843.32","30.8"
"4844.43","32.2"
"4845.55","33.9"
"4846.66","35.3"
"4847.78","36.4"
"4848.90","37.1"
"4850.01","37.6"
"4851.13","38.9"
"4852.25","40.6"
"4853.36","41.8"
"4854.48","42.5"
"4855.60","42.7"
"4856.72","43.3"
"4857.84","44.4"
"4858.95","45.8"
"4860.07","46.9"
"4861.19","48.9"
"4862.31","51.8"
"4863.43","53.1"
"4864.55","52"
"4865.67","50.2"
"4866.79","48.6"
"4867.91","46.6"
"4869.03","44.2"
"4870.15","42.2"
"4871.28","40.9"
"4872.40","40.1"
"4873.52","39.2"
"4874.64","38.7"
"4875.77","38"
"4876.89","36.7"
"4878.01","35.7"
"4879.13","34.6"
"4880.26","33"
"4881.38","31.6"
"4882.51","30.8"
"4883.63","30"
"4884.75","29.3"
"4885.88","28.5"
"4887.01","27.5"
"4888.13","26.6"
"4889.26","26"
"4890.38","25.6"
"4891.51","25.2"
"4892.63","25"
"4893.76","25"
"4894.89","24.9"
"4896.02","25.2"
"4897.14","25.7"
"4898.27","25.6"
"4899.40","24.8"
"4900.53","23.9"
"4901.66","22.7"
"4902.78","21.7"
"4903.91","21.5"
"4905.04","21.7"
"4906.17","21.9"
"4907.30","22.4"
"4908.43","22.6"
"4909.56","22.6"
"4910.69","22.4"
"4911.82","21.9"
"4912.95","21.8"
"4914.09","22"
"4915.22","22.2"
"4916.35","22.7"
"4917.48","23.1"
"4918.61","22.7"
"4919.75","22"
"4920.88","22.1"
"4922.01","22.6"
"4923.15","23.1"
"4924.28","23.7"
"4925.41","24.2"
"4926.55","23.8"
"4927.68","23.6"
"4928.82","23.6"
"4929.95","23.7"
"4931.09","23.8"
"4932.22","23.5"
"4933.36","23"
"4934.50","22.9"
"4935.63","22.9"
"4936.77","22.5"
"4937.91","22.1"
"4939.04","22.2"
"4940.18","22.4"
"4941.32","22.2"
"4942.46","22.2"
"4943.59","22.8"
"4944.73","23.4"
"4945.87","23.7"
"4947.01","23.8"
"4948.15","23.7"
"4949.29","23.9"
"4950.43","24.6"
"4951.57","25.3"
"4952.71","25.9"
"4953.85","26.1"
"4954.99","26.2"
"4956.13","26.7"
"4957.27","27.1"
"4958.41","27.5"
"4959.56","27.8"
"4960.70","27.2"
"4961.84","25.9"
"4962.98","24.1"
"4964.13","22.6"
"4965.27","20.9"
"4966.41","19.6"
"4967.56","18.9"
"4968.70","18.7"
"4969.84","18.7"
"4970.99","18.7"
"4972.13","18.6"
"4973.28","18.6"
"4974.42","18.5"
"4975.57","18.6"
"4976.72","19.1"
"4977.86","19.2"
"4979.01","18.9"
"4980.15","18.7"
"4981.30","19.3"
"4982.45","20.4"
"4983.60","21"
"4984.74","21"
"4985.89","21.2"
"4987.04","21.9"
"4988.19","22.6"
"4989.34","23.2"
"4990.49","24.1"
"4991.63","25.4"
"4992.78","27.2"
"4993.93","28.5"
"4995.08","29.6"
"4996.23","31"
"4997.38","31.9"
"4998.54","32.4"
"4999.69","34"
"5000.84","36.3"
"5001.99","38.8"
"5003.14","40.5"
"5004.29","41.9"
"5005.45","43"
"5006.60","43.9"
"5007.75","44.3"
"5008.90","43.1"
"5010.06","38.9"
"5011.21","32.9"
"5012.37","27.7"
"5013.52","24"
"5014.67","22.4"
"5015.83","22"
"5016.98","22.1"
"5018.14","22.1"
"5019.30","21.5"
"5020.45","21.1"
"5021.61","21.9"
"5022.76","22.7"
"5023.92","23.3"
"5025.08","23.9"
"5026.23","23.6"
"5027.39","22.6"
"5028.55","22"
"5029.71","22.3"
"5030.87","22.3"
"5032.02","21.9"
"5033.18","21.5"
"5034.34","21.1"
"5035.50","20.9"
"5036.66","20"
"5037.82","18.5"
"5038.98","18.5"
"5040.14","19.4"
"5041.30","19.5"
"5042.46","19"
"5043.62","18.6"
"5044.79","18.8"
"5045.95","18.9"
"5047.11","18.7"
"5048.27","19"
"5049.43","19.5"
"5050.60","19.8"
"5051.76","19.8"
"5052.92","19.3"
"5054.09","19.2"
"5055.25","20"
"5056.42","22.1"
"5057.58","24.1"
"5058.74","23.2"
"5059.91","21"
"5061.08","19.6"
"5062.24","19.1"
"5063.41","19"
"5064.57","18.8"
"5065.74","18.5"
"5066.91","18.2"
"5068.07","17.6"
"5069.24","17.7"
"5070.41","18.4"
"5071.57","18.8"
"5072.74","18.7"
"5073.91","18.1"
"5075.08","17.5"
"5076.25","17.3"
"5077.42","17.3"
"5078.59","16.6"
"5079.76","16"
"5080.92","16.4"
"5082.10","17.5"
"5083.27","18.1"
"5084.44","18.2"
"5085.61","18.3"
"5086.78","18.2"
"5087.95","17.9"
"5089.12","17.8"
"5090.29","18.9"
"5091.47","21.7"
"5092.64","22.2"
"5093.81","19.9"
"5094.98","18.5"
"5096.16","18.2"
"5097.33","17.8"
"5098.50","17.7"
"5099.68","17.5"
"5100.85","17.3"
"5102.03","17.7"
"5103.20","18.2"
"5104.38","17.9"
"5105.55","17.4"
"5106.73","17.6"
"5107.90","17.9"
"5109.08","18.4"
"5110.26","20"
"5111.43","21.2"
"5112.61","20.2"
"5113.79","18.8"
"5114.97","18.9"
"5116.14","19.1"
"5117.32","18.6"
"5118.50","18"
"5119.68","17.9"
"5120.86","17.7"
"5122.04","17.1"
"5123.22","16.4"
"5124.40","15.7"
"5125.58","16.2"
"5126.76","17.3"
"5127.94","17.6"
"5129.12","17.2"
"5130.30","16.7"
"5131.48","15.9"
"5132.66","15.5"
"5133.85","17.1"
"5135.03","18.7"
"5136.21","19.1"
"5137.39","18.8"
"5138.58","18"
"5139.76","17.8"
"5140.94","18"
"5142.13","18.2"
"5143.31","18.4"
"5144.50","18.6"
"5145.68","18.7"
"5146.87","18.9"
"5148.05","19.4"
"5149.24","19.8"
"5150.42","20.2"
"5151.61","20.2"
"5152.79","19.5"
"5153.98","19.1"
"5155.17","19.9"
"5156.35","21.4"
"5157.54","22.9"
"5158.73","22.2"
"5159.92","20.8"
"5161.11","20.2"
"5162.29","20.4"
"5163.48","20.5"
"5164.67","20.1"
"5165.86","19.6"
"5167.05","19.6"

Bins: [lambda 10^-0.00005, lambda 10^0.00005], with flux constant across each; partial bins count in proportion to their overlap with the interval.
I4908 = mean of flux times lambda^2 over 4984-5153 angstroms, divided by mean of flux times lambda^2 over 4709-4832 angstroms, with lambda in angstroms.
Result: 1.1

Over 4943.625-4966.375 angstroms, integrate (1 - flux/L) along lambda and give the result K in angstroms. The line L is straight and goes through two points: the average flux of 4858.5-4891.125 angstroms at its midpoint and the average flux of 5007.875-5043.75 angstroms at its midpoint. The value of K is 4.3 angstroms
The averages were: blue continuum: 38.6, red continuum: 23.6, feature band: 24.9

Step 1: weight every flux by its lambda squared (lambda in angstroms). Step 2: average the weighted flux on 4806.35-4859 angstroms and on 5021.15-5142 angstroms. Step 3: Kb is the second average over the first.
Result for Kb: 0.71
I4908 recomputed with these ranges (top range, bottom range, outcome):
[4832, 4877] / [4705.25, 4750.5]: 2.00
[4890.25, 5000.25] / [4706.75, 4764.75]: 1.25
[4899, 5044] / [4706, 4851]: 1.15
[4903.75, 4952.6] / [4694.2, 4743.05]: 1.21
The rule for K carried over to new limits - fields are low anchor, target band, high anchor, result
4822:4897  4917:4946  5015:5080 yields 5.9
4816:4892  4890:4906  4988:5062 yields 3.9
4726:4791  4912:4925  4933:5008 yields 0.8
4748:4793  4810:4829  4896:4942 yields -2.4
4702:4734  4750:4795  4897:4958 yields 1.8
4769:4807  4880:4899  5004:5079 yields -4.8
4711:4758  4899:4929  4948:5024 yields 2.1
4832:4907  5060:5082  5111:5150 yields 3.7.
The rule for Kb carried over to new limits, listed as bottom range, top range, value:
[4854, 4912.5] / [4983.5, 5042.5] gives 0.84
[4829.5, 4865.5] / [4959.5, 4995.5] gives 0.62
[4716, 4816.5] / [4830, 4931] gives 1.56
